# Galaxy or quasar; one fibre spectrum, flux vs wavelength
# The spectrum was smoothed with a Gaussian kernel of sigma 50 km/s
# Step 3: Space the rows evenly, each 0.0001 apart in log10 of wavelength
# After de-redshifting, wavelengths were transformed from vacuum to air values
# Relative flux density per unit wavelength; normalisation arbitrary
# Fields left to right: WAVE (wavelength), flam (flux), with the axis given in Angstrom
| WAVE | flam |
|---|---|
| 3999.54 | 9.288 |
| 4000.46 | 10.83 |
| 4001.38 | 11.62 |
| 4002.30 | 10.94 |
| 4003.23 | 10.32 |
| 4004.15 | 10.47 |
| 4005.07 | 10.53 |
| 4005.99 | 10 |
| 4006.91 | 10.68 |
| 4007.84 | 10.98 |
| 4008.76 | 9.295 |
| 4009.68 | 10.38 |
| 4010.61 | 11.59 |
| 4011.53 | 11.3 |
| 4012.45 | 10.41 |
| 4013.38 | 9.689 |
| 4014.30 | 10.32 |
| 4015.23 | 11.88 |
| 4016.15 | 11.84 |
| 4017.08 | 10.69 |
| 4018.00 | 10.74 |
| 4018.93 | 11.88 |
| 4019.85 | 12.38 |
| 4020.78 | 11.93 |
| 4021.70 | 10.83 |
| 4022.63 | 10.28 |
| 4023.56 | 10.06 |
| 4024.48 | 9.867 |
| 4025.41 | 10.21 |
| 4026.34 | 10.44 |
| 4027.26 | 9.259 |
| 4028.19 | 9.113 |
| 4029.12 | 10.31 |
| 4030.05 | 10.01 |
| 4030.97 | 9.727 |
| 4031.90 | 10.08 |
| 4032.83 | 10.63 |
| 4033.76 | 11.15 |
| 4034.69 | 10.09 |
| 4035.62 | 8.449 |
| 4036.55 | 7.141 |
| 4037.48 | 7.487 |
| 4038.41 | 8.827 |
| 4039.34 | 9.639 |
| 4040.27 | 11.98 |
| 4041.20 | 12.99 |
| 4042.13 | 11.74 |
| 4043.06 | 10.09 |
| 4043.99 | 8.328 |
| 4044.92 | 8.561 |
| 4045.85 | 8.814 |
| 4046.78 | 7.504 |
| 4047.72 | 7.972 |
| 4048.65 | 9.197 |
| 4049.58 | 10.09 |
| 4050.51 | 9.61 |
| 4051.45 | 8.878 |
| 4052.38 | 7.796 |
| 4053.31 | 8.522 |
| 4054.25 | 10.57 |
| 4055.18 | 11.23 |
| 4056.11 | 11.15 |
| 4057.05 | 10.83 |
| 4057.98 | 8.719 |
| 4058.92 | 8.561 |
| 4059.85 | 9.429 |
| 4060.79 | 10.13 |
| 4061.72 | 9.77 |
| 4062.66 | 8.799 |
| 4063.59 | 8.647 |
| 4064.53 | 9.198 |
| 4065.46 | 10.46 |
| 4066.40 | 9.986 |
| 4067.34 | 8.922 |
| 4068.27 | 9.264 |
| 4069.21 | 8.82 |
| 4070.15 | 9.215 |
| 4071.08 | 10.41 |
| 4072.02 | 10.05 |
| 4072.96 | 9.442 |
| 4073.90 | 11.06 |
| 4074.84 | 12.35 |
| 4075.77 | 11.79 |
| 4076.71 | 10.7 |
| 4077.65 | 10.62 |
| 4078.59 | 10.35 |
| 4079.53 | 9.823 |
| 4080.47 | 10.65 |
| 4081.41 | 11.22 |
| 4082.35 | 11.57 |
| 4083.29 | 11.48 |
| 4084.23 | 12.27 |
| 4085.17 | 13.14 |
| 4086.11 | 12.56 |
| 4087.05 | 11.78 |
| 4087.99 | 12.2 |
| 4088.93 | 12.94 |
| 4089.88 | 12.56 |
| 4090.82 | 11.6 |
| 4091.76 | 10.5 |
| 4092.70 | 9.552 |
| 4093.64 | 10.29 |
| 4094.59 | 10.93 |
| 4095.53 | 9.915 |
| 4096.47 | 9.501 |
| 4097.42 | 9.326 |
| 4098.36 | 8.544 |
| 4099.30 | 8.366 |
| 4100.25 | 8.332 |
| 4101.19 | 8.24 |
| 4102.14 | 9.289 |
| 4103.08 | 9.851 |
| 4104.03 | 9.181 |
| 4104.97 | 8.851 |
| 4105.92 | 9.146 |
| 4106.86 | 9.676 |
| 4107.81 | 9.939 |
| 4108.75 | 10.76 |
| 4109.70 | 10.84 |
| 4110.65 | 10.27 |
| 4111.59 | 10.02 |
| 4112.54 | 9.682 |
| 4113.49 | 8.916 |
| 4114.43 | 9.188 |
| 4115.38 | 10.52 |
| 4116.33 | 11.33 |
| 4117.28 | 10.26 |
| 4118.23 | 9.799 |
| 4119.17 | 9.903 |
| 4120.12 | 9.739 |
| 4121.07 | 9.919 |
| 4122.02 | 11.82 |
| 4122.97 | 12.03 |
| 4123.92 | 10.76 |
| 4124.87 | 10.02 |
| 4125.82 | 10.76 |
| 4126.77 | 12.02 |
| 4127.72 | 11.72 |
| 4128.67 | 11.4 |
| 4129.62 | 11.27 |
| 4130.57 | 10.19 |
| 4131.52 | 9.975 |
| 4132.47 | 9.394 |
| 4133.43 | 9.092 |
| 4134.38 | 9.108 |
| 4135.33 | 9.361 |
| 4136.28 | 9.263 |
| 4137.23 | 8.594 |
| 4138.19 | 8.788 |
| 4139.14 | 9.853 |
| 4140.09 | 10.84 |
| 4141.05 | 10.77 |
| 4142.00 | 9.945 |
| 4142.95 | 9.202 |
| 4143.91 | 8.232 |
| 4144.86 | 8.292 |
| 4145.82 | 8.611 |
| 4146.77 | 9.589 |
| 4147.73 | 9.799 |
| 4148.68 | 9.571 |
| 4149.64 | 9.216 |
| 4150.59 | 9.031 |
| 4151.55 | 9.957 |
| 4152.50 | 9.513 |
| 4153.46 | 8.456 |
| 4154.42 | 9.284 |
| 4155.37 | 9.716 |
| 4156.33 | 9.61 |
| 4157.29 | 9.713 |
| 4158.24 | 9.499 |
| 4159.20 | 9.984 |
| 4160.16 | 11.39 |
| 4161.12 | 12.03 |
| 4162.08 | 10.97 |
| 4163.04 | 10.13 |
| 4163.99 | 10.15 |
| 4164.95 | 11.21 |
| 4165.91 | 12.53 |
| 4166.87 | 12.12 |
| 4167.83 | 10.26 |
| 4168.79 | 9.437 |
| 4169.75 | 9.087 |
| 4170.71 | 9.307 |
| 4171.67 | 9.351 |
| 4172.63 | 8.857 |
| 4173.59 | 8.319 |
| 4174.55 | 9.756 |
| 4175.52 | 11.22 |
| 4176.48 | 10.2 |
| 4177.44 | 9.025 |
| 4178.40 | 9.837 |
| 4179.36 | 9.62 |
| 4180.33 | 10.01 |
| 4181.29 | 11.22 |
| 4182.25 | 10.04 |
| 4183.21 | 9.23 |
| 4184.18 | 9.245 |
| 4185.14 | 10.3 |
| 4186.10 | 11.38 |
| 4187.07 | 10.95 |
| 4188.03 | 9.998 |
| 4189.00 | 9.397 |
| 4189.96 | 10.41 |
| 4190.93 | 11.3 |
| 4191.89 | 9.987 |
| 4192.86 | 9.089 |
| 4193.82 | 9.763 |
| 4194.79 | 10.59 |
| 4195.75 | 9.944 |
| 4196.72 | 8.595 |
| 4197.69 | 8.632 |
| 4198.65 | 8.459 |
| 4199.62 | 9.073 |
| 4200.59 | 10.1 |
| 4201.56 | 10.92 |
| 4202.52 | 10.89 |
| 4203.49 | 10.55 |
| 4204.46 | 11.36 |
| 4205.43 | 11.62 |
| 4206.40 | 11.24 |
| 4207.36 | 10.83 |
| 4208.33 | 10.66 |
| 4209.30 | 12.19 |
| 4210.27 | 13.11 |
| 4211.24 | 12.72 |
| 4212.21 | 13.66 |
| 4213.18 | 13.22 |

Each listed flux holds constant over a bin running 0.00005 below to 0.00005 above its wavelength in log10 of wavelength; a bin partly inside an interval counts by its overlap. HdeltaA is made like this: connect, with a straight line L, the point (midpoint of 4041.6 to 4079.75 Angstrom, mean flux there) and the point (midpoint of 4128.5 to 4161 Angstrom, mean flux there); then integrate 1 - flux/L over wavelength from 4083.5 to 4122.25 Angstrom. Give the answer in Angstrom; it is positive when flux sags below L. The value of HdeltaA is -2.5 Angstrom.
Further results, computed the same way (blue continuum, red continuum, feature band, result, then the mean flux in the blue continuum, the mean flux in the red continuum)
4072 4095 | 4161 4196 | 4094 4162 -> 5.7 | 11.3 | 10.2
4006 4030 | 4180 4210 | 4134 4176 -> 2.4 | 10.6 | 10.3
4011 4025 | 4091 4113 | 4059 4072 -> 0.9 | 10.9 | 9.64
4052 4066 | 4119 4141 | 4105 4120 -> 0.2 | 9.6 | 10.3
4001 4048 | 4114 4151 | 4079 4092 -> -2.1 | 10.2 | 9.98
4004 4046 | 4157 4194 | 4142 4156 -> 1.4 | 10.3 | 10.2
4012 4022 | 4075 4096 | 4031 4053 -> 3.5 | 11.2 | 11.3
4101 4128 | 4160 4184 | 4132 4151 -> 1.6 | 10.2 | 10.2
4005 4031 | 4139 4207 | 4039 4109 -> 1.9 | 10.6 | 9.97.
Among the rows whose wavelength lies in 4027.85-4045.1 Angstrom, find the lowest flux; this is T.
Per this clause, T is 7.141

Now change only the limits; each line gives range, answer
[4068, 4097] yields 8.82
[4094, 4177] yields 8.232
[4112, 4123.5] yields 8.916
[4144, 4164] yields 8.292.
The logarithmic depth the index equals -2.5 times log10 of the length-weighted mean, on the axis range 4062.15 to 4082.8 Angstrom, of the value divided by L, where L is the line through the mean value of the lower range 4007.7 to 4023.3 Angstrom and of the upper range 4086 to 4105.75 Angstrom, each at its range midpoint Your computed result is 0.024 mag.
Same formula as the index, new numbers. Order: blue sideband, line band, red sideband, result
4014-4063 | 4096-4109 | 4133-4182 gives 0.08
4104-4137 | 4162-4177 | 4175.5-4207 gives 0.00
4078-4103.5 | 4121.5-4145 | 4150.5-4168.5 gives 0.03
